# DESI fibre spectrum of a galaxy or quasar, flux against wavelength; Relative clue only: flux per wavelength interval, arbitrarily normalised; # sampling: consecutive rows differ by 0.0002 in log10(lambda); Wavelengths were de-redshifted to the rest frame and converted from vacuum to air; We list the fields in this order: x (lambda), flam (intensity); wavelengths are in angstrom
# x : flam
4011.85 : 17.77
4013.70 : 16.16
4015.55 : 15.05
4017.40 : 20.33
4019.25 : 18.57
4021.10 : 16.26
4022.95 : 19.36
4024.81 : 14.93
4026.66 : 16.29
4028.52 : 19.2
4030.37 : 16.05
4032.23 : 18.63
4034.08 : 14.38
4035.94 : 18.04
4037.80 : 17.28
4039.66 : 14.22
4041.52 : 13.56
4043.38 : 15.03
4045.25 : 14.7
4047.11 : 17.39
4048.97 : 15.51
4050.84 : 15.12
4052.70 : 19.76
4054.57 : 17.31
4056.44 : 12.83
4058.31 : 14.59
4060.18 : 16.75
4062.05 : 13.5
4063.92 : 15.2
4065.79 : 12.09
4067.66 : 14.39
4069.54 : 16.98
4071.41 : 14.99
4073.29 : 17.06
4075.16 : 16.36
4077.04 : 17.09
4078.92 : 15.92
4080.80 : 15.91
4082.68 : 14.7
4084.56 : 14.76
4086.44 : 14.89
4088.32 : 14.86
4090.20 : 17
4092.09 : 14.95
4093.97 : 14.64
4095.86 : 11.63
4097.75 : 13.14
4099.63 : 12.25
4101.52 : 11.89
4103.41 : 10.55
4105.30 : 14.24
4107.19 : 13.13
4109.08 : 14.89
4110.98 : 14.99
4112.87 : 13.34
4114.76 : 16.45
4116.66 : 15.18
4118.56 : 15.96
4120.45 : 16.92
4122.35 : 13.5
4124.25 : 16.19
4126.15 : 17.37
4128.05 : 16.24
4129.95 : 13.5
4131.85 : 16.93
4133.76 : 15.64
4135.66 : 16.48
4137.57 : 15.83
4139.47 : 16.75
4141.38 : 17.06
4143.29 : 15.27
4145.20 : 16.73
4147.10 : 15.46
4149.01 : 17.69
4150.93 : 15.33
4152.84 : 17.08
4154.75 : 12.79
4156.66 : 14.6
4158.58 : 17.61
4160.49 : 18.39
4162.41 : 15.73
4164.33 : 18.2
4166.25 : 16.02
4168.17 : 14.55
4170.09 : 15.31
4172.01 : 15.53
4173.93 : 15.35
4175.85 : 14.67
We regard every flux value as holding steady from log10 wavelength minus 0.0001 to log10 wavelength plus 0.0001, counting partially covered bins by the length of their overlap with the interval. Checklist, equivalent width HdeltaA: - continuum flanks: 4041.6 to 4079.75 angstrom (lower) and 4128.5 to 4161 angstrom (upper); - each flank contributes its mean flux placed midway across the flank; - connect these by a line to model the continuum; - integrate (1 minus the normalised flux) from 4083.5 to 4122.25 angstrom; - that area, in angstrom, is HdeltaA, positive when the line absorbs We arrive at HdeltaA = 3.8 angstrom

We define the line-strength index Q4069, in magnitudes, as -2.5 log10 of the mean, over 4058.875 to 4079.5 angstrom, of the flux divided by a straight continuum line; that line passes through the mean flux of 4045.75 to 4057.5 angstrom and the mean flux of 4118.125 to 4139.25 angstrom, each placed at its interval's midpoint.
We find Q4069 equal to 0.05 mag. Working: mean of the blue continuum 16.2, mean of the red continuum 15.9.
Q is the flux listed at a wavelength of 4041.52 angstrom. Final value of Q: 13.56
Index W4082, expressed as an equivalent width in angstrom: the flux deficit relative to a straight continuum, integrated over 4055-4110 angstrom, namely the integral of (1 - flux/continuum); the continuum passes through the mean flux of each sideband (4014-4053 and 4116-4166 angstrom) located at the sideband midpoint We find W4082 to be 6.13 angstrom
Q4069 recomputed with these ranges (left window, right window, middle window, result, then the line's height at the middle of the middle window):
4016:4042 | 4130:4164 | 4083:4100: 0.156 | 16.5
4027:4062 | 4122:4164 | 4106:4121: 0.071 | 16.1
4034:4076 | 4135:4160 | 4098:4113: 0.202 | 15.8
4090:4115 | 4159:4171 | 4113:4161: -0.057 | 15.2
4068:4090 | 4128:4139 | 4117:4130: -0.001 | 15.8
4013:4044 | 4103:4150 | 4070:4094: 0.024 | 16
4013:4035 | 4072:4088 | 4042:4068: 0.075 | 16.4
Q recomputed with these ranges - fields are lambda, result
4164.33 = 18.2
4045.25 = 14.7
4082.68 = 14.7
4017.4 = 20.33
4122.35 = 13.5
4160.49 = 18.39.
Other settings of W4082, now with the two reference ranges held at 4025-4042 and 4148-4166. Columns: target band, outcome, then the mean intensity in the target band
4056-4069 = 1.65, 14.3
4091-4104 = 2.82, 12.8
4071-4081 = 0.05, 16.3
